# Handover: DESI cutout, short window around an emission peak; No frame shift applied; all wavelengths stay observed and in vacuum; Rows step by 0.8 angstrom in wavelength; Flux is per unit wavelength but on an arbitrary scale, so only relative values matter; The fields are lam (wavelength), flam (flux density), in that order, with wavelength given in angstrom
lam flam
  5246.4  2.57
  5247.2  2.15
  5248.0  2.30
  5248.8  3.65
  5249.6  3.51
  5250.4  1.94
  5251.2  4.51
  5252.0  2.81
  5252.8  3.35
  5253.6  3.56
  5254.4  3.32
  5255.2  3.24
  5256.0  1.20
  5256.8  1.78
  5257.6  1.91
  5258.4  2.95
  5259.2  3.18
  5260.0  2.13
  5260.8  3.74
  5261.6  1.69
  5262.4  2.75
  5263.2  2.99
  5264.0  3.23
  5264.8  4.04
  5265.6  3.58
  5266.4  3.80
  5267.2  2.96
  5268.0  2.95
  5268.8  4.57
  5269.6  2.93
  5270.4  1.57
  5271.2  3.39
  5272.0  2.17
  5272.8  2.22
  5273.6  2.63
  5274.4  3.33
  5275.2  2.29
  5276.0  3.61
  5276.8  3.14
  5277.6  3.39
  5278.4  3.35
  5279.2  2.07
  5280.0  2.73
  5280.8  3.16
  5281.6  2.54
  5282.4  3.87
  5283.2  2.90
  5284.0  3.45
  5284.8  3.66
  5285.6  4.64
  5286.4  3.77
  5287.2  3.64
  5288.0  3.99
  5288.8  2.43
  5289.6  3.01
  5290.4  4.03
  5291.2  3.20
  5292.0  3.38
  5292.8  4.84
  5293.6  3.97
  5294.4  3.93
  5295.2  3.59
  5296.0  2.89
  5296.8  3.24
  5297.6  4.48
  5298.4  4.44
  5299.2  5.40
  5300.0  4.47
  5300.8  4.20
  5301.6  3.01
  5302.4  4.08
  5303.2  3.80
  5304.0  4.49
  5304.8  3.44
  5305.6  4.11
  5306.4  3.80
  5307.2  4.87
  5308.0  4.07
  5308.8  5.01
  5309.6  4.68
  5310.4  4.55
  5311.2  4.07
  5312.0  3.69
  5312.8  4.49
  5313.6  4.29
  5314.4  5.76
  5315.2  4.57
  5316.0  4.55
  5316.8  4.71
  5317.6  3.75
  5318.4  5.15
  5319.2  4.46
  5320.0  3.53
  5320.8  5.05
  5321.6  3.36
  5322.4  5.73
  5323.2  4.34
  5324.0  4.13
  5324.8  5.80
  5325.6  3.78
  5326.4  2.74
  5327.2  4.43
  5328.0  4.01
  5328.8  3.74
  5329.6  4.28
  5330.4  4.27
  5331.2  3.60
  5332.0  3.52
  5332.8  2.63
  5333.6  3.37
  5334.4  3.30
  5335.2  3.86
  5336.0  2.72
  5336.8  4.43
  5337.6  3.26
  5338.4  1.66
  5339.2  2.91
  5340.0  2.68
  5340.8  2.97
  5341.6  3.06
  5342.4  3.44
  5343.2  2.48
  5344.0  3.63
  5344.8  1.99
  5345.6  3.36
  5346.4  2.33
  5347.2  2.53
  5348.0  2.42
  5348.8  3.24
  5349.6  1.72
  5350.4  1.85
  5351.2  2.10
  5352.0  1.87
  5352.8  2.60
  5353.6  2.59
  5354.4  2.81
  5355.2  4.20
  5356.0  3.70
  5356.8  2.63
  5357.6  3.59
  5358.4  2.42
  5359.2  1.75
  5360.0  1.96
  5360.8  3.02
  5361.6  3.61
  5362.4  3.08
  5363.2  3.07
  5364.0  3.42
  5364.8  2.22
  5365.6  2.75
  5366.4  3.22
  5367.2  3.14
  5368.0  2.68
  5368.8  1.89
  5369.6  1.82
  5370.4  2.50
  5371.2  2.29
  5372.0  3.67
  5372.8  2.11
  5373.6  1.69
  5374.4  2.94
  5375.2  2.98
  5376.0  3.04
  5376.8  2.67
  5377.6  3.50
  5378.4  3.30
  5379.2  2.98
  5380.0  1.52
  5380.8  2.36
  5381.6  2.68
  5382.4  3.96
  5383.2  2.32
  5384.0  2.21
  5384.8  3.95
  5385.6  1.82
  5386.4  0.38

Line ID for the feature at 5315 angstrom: Mg II 2798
